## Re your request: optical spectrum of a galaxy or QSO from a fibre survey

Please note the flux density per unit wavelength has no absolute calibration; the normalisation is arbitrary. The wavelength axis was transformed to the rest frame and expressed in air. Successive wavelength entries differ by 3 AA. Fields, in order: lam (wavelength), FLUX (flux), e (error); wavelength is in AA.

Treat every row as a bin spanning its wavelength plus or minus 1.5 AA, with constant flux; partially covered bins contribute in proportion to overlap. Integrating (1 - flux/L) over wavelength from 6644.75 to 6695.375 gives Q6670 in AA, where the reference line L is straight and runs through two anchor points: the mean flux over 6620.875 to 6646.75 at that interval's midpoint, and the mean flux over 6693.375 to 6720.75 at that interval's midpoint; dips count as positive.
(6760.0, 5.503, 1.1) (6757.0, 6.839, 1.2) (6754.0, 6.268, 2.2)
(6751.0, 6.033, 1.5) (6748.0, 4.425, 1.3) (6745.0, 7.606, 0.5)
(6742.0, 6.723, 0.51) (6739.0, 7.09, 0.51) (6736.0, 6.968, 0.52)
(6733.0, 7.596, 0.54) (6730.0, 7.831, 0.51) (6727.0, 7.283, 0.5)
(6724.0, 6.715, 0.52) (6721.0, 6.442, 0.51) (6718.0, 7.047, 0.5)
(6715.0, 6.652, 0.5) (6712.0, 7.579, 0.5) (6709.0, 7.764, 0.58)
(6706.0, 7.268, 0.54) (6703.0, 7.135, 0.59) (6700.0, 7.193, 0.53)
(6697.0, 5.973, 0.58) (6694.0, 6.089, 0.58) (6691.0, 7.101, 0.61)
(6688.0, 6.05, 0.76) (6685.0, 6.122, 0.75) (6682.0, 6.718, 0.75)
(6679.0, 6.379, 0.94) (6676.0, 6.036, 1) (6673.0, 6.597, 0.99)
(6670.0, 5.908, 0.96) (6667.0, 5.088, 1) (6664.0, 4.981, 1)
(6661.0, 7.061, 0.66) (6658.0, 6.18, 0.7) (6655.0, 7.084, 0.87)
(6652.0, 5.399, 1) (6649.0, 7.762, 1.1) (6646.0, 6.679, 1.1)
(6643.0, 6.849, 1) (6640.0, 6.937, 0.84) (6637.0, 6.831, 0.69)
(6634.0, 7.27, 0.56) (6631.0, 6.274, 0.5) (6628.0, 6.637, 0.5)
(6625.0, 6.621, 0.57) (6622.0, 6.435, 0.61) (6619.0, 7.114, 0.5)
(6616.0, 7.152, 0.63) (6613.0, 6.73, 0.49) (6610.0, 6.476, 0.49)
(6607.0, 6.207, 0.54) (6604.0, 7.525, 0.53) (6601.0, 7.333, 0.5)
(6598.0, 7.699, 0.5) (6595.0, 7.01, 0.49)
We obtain 4.0 AA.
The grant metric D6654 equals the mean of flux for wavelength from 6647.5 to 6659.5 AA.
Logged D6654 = 6.61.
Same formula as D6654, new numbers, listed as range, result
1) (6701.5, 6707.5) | 7.2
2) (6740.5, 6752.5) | 6.2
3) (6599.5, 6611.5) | 6.89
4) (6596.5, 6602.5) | 7.52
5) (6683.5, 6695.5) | 6.34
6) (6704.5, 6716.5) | 7.32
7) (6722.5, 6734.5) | 7.36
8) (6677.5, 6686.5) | 6.41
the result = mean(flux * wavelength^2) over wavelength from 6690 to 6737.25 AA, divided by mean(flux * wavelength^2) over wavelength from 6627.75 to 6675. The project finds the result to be 1.11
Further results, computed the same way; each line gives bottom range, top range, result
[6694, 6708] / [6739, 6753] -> 0.93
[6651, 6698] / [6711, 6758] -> 1.12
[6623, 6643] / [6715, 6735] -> 1.08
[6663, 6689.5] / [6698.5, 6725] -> 1.19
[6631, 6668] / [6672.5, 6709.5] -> 1.03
